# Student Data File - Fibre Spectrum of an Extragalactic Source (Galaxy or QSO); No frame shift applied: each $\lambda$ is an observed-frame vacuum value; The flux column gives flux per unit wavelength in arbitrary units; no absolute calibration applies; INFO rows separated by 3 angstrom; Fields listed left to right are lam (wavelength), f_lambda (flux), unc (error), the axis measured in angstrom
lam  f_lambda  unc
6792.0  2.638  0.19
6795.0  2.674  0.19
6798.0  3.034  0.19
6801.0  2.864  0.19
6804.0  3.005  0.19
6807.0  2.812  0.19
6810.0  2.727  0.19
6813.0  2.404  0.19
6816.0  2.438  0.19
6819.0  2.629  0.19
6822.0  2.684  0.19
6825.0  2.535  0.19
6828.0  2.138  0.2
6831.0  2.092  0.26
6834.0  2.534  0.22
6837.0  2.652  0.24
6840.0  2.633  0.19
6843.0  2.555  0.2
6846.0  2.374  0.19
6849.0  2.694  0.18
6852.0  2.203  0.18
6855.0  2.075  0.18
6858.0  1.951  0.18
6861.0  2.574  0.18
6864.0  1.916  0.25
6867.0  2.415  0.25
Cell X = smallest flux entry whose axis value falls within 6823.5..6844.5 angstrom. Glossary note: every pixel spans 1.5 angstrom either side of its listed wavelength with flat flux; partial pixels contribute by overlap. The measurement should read 2.092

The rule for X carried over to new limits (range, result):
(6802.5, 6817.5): 2.404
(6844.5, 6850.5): 2.374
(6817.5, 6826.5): 2.535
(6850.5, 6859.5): 1.951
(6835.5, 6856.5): 2.075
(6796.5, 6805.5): 2.864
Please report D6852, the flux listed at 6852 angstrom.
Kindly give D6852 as 2.203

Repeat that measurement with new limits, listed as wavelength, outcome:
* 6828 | 2.138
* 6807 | 2.812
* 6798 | 3.034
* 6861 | 2.574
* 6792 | 2.638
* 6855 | 2.075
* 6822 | 2.684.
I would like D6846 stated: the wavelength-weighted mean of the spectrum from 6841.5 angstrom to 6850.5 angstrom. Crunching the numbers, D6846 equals 2.54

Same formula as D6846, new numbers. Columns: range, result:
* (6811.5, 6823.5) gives 2.54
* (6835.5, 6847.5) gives 2.55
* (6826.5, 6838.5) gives 2.35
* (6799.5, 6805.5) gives 2.93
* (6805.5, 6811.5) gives 2.77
